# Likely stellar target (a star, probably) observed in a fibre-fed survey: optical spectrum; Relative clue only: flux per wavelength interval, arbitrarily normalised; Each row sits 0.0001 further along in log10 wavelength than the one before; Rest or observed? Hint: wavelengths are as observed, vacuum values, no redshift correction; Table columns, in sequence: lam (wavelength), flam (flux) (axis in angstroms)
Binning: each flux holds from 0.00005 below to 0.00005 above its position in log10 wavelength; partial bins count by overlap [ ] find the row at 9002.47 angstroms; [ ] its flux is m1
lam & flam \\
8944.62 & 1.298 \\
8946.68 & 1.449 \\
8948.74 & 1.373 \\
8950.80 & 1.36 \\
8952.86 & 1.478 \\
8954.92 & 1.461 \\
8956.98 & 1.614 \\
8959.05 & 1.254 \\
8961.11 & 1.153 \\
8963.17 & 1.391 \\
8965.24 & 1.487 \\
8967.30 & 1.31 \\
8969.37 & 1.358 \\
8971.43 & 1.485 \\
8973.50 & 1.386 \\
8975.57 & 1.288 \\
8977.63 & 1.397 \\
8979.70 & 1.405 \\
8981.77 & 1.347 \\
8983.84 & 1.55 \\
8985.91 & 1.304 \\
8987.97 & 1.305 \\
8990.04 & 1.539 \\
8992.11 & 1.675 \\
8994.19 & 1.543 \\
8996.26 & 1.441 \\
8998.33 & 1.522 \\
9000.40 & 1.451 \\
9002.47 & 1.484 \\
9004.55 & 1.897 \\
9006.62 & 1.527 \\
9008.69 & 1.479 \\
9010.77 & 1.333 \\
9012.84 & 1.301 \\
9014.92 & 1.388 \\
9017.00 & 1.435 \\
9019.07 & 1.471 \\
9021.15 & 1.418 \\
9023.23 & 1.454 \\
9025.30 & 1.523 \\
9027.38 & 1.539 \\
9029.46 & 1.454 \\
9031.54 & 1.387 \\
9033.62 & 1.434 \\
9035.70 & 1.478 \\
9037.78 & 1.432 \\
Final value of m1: 1.484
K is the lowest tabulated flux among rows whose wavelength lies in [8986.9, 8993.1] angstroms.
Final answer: 1.305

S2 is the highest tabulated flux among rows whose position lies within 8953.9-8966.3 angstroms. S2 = 1.614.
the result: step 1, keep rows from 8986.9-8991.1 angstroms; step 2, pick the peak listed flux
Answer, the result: 1.539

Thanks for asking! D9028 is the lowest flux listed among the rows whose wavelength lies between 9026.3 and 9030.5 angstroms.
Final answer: 1.454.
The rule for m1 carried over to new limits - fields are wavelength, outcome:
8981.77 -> 1.347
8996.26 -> 1.441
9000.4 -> 1.451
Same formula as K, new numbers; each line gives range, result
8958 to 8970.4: 1.153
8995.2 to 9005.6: 1.441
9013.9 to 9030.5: 1.388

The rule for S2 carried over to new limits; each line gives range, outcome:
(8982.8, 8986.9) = 1.55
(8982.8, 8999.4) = 1.675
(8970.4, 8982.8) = 1.485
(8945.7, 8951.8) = 1.449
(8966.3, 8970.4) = 1.358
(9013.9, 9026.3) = 1.523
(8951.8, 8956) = 1.478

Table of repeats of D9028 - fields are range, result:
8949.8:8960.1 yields 1.254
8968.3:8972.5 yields 1.358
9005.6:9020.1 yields 1.301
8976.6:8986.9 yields 1.304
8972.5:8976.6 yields 1.288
